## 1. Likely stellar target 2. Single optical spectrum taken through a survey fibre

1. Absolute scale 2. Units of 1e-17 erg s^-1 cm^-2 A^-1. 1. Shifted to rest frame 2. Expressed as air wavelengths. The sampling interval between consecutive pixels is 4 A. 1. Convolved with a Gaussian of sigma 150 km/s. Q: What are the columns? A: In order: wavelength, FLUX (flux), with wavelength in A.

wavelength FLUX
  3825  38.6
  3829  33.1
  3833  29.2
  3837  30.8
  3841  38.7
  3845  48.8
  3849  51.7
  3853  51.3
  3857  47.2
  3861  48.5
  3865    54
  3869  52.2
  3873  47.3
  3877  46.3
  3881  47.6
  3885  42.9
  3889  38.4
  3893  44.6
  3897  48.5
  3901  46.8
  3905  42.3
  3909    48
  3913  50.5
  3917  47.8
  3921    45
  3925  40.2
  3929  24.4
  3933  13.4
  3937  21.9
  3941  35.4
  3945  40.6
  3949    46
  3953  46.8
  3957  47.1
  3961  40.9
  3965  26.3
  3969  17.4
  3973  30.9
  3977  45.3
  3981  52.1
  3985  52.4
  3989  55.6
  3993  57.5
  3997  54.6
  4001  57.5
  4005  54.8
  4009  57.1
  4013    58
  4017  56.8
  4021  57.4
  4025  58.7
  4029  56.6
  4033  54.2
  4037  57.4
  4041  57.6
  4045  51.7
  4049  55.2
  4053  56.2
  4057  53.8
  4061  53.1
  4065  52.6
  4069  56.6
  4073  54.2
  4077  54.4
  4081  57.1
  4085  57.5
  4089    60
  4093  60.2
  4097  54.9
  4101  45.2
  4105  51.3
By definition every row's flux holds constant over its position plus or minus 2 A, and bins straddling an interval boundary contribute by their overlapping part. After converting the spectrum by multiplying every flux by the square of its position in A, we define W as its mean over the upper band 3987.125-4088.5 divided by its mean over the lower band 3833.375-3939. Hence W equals 1.4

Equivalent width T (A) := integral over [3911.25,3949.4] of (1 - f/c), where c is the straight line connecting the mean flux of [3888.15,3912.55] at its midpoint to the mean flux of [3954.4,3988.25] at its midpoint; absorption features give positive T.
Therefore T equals 6.3 A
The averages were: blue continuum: 45.4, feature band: 36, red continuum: 39.8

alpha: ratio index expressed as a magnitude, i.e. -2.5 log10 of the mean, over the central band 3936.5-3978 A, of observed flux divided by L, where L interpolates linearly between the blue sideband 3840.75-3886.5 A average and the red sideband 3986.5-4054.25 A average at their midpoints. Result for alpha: 0.41 mag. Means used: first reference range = 48.5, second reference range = 56.3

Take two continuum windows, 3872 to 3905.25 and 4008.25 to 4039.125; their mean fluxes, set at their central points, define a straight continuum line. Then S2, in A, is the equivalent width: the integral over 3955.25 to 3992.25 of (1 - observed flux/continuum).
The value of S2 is 7.9 A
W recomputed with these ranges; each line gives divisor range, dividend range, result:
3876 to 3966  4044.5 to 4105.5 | 1.46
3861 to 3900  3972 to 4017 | 1.20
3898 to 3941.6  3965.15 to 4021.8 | 1.35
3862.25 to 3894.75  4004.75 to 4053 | 1.30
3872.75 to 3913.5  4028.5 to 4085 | 1.31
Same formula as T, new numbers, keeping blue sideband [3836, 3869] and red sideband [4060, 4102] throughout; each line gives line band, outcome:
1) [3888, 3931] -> 5.0 A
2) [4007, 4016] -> -0.8 A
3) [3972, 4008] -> 0.2 A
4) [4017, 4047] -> -1.5 A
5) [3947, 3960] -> 1.2 A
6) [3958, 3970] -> 4.8 A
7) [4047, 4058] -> -0.2 A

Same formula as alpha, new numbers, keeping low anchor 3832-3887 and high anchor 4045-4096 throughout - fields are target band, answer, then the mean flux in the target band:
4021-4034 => -0.062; 56.8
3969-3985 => 0.250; 40.8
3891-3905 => 0.036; 46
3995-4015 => -0.075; 56.4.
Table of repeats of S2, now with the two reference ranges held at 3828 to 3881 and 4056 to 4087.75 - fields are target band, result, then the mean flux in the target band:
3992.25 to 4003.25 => -1.02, 56.4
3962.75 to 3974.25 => 5.82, 24.8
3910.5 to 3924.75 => 0.29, 46.8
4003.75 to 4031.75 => -2.40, 57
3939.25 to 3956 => 2.27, 42.6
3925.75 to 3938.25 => 6.88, 21.8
